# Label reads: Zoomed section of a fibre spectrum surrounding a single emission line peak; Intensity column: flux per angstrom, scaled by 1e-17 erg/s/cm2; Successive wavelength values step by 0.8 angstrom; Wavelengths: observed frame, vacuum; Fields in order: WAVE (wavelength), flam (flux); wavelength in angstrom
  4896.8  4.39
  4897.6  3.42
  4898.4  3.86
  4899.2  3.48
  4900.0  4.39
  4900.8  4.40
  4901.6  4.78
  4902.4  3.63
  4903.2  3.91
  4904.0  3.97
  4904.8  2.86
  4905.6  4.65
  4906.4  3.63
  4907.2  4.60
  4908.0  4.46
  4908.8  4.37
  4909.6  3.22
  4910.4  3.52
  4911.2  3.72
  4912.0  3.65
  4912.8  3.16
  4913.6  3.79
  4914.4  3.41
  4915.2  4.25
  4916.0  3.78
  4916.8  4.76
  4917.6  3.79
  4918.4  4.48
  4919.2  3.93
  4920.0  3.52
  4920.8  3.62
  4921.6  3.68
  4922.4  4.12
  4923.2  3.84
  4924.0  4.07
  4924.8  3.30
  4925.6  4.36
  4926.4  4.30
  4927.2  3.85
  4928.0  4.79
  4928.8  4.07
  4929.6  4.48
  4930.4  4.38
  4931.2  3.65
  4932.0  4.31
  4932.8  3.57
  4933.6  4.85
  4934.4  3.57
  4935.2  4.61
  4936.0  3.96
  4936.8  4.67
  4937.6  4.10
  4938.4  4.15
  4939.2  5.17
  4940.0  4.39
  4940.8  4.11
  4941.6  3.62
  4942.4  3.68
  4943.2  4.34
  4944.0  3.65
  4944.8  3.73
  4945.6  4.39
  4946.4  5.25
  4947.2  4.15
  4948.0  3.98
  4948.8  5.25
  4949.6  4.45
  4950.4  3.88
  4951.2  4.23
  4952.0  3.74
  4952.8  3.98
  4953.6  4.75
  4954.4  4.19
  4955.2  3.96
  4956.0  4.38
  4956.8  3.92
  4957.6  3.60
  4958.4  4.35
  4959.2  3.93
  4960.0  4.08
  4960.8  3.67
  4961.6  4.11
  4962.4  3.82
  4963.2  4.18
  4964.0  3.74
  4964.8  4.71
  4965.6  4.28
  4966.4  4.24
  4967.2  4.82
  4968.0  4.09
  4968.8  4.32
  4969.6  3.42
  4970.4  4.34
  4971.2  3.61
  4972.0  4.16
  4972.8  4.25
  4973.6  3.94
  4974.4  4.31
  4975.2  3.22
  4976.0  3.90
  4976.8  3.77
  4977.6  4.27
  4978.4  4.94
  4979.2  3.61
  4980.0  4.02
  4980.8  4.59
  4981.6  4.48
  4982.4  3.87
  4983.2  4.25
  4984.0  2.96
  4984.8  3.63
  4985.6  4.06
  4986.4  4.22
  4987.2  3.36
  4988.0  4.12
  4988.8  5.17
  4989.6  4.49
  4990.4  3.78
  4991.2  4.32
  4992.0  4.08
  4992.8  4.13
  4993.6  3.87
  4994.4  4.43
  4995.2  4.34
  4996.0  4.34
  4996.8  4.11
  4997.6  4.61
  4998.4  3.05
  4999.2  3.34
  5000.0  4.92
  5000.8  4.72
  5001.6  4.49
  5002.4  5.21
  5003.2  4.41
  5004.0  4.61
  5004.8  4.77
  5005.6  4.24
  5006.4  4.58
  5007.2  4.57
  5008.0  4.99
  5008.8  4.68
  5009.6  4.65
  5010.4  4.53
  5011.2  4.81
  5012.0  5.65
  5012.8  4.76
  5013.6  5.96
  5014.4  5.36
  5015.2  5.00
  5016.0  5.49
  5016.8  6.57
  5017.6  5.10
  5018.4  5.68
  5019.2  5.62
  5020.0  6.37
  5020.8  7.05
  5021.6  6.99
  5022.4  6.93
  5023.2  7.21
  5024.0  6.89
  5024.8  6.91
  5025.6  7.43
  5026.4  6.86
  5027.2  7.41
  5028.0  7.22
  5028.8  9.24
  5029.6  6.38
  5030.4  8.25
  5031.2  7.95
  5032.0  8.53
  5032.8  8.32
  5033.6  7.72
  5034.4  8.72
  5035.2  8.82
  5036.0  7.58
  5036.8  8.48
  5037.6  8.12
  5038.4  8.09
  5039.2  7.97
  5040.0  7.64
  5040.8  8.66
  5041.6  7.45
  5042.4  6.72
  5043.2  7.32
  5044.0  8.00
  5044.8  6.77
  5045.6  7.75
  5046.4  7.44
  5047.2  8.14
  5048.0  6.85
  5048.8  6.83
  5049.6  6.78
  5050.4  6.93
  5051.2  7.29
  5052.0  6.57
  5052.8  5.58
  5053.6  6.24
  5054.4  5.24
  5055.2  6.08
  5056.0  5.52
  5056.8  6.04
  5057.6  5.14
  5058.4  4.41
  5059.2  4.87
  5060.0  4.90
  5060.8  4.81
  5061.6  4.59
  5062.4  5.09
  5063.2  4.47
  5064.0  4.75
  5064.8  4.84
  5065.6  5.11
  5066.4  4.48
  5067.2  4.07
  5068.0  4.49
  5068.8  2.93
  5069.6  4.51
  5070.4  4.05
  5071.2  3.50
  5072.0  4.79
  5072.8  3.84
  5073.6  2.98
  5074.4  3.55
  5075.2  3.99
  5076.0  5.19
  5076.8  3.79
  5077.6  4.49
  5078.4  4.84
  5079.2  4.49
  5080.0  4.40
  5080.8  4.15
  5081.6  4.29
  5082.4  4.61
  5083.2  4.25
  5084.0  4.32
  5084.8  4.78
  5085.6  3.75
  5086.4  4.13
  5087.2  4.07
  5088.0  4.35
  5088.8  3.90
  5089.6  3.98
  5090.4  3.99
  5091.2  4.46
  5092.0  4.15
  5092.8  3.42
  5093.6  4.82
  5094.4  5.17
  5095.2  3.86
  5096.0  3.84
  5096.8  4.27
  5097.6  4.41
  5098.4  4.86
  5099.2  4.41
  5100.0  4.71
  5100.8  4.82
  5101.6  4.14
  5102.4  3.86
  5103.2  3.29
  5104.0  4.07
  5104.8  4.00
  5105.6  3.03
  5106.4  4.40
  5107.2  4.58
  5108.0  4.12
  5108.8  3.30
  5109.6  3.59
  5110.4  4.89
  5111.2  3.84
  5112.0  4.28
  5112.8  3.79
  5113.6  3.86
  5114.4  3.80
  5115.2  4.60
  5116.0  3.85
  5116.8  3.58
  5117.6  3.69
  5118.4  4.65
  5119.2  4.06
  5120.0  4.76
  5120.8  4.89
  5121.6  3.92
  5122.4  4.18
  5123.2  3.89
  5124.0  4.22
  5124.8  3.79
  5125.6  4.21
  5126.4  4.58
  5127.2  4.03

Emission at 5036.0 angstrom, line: Mg II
